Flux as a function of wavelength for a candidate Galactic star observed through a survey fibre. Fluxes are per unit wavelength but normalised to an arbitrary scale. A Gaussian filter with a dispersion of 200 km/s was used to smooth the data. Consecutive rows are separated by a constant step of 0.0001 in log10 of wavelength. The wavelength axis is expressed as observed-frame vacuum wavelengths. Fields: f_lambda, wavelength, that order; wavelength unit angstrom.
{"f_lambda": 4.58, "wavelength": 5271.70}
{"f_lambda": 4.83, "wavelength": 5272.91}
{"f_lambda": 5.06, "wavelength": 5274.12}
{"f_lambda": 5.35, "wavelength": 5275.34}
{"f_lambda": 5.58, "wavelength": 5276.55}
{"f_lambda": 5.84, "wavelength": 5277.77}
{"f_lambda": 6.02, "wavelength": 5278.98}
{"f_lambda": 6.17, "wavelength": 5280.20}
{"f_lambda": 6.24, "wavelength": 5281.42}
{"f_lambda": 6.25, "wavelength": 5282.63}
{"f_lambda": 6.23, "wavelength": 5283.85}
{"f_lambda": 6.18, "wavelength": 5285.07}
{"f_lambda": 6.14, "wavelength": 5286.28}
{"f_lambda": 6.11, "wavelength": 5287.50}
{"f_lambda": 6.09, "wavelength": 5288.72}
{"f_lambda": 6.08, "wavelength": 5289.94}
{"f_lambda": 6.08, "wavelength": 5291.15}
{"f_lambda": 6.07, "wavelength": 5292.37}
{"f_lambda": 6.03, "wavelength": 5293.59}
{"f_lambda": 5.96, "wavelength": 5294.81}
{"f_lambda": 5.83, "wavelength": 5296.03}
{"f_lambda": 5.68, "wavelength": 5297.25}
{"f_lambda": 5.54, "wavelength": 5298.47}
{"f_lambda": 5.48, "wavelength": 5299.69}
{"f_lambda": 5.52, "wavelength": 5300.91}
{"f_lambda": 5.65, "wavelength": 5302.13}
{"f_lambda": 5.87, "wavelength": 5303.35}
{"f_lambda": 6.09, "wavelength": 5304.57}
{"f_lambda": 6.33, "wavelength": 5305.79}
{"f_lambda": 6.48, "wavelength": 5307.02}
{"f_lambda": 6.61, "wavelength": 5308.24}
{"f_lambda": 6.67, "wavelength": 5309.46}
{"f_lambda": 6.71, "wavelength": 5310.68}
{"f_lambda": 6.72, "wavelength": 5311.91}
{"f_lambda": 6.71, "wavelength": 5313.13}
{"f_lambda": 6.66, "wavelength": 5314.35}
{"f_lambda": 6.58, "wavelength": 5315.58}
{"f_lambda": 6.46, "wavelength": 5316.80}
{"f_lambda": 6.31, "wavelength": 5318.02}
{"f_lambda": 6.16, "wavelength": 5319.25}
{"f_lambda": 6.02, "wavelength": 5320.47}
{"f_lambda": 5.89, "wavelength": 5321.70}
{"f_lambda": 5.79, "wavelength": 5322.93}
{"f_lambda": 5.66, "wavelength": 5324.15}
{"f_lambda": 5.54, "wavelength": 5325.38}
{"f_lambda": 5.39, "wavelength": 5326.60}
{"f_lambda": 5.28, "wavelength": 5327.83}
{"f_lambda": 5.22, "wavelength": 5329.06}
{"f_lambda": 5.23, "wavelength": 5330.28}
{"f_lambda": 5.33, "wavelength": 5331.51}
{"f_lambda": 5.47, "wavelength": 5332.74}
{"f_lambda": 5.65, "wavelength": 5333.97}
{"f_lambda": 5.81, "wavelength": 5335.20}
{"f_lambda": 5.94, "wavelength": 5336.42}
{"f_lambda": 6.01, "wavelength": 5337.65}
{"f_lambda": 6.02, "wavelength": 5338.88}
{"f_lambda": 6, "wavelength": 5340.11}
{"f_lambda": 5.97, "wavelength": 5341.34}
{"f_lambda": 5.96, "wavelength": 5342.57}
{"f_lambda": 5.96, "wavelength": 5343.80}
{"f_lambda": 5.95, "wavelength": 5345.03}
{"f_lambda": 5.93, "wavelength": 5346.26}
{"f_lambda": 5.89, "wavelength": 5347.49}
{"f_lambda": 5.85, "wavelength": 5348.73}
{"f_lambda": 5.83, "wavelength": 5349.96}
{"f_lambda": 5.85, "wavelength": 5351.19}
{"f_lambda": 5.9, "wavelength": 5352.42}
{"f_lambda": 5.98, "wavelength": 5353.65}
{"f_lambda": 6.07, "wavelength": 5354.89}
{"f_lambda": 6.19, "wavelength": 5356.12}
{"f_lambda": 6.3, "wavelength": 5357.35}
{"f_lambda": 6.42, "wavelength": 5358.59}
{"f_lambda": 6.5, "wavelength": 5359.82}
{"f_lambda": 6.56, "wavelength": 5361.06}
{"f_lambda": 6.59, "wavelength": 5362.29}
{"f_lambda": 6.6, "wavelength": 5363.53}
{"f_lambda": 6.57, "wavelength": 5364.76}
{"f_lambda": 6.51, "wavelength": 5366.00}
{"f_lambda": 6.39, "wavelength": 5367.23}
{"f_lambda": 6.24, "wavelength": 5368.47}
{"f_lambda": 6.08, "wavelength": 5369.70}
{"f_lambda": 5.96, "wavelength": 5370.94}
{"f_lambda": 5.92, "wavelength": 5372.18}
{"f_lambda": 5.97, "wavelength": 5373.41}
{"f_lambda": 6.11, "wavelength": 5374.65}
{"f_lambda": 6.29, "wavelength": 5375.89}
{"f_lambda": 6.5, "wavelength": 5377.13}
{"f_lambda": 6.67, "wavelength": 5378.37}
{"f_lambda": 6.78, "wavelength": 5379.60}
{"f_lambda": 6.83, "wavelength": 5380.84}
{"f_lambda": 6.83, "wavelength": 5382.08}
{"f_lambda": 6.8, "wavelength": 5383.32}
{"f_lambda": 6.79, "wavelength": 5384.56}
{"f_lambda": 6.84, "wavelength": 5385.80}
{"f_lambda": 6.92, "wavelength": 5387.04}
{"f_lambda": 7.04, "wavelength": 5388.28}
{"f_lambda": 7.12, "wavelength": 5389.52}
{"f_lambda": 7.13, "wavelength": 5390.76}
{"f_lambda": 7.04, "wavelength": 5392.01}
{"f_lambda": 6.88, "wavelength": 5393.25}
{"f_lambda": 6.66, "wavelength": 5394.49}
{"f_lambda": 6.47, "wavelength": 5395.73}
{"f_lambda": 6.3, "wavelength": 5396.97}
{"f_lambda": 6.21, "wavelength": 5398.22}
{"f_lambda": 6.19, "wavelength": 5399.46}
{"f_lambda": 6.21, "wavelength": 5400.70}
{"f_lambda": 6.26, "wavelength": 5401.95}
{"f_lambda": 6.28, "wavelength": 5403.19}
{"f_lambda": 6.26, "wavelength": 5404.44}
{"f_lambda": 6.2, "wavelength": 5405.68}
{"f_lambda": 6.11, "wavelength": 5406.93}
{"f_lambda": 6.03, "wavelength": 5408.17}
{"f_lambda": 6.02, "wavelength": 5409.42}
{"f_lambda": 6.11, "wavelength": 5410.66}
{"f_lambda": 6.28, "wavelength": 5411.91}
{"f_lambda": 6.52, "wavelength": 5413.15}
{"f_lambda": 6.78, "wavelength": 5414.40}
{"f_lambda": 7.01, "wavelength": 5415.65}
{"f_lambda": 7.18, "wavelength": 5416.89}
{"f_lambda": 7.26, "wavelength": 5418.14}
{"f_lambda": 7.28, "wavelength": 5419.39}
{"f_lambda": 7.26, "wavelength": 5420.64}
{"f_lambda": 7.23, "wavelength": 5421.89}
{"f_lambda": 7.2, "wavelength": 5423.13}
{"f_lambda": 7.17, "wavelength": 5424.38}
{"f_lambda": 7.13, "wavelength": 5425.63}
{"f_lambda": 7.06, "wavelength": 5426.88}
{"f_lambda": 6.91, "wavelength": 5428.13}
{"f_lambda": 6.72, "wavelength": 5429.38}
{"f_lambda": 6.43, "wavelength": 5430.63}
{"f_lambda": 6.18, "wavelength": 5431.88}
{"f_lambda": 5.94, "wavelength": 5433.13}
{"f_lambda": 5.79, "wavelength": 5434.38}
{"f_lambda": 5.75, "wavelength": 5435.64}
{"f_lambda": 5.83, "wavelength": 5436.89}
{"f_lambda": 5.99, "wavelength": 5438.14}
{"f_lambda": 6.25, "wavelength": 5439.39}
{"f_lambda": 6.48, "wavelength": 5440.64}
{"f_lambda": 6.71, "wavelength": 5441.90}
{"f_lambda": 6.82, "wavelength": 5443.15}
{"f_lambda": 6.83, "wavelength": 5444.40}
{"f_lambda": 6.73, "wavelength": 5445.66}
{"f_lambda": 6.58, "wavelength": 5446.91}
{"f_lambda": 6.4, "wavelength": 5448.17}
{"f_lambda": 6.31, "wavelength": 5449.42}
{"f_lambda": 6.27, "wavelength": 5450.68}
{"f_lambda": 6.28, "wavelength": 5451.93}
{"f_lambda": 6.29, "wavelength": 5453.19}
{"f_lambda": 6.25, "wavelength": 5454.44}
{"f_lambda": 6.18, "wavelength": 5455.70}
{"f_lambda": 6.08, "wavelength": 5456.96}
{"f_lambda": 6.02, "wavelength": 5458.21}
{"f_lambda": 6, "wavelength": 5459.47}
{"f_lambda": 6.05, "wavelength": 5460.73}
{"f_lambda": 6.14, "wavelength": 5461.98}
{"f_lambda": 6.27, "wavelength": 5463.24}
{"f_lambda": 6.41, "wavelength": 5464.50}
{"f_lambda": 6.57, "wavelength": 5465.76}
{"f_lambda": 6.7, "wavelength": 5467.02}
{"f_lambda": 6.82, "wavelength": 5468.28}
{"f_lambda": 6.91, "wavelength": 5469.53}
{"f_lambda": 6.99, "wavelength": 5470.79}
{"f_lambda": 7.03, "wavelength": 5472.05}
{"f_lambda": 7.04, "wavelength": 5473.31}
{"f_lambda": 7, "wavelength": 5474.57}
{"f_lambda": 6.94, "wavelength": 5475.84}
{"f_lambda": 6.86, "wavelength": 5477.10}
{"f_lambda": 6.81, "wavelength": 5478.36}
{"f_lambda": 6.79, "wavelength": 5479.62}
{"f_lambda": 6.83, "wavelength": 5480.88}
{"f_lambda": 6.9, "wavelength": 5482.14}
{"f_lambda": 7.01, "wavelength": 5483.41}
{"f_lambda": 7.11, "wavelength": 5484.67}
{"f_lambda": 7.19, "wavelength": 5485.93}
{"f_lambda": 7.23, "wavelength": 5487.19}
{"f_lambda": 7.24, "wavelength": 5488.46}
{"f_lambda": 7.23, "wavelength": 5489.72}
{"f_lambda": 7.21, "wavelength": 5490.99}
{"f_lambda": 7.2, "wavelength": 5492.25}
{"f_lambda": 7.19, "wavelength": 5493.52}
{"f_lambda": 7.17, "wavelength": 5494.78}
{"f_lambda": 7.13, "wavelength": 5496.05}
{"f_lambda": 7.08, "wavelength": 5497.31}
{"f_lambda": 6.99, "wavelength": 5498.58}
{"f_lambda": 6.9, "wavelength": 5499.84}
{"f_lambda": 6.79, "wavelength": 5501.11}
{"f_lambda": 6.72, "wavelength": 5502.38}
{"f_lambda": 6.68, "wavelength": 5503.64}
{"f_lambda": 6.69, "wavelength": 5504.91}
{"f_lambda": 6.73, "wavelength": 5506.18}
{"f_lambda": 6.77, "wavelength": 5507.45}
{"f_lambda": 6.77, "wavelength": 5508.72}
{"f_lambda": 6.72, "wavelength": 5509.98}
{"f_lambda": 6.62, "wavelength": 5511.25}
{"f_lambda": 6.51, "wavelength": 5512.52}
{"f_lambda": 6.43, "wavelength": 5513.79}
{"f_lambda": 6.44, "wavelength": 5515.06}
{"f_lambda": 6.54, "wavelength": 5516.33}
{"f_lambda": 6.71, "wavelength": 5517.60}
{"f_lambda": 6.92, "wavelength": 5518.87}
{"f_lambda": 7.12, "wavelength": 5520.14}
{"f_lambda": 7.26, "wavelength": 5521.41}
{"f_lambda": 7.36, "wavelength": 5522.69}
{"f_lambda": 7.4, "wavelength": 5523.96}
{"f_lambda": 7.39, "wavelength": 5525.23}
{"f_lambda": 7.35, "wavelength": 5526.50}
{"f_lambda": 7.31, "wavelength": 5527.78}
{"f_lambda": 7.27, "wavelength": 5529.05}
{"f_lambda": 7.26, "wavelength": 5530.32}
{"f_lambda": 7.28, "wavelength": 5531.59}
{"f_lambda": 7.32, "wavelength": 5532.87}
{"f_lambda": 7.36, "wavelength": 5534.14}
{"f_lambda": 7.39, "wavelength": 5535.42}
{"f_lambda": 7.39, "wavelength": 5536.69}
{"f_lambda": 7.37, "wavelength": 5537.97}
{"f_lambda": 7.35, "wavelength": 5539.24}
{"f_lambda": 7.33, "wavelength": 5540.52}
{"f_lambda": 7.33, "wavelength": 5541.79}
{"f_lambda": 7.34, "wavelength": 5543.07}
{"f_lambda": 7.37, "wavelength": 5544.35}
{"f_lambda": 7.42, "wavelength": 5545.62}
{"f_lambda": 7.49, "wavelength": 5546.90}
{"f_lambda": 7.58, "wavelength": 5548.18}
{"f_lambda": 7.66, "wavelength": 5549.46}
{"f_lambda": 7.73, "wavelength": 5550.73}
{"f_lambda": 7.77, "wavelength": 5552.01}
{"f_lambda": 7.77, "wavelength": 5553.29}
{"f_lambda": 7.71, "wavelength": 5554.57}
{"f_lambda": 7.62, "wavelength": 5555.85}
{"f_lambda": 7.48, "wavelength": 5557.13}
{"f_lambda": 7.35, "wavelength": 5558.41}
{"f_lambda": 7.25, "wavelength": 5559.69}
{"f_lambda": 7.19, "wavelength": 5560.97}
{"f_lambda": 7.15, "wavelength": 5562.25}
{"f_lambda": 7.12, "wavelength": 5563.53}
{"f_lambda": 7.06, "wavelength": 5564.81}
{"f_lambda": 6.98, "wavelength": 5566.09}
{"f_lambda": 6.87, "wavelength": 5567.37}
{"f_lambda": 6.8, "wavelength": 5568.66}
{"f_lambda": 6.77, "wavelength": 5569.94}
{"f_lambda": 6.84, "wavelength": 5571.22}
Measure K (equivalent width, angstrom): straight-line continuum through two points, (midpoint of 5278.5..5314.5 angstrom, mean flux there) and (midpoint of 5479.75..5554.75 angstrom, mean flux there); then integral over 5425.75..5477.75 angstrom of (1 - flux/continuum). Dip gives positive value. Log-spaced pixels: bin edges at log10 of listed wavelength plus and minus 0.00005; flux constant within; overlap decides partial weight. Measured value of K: 2.8 angstrom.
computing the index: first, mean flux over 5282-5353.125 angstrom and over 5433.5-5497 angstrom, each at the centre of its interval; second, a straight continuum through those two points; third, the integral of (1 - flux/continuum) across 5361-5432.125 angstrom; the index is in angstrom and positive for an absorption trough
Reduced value -3.08 angstrom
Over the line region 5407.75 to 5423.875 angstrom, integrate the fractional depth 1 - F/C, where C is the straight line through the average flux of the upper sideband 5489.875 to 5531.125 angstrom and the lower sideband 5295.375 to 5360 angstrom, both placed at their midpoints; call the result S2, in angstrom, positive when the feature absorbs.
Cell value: -0.9 angstrom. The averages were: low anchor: 5.98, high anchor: 6.96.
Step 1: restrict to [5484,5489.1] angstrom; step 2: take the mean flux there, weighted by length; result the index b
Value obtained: 7.2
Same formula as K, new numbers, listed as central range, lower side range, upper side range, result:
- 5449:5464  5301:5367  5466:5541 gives 1.3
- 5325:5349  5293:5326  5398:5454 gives 1.9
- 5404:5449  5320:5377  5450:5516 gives -1.1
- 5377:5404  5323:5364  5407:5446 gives -1.6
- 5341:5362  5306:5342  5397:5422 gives 0.3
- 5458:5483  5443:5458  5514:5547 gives -0.2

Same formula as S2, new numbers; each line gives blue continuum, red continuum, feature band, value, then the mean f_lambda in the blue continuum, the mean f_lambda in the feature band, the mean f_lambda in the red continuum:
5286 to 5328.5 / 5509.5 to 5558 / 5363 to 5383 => 0.0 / 6.06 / 6.4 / 7.26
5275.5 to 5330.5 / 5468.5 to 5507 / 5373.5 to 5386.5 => -0.4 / 6.03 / 6.62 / 6.98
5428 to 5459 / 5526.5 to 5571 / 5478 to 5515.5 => -0.5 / 6.31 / 6.91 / 7.33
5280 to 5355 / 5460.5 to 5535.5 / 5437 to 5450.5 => 0.4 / 5.98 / 6.48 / 6.94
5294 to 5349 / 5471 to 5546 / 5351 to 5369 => -0.4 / 5.95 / 6.32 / 7.05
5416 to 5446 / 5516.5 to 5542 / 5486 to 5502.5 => -0.1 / 6.67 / 7.1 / 7.26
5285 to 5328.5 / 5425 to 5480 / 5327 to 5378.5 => 1.4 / 6.06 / 6.03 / 6.49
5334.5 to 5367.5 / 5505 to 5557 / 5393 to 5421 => -0.1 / 6.13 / 6.5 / 7.21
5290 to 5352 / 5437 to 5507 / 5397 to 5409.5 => 0.3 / 5.95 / 6.19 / 6.7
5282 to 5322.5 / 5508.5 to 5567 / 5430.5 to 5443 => 1.1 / 6.16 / 6.15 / 7.23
